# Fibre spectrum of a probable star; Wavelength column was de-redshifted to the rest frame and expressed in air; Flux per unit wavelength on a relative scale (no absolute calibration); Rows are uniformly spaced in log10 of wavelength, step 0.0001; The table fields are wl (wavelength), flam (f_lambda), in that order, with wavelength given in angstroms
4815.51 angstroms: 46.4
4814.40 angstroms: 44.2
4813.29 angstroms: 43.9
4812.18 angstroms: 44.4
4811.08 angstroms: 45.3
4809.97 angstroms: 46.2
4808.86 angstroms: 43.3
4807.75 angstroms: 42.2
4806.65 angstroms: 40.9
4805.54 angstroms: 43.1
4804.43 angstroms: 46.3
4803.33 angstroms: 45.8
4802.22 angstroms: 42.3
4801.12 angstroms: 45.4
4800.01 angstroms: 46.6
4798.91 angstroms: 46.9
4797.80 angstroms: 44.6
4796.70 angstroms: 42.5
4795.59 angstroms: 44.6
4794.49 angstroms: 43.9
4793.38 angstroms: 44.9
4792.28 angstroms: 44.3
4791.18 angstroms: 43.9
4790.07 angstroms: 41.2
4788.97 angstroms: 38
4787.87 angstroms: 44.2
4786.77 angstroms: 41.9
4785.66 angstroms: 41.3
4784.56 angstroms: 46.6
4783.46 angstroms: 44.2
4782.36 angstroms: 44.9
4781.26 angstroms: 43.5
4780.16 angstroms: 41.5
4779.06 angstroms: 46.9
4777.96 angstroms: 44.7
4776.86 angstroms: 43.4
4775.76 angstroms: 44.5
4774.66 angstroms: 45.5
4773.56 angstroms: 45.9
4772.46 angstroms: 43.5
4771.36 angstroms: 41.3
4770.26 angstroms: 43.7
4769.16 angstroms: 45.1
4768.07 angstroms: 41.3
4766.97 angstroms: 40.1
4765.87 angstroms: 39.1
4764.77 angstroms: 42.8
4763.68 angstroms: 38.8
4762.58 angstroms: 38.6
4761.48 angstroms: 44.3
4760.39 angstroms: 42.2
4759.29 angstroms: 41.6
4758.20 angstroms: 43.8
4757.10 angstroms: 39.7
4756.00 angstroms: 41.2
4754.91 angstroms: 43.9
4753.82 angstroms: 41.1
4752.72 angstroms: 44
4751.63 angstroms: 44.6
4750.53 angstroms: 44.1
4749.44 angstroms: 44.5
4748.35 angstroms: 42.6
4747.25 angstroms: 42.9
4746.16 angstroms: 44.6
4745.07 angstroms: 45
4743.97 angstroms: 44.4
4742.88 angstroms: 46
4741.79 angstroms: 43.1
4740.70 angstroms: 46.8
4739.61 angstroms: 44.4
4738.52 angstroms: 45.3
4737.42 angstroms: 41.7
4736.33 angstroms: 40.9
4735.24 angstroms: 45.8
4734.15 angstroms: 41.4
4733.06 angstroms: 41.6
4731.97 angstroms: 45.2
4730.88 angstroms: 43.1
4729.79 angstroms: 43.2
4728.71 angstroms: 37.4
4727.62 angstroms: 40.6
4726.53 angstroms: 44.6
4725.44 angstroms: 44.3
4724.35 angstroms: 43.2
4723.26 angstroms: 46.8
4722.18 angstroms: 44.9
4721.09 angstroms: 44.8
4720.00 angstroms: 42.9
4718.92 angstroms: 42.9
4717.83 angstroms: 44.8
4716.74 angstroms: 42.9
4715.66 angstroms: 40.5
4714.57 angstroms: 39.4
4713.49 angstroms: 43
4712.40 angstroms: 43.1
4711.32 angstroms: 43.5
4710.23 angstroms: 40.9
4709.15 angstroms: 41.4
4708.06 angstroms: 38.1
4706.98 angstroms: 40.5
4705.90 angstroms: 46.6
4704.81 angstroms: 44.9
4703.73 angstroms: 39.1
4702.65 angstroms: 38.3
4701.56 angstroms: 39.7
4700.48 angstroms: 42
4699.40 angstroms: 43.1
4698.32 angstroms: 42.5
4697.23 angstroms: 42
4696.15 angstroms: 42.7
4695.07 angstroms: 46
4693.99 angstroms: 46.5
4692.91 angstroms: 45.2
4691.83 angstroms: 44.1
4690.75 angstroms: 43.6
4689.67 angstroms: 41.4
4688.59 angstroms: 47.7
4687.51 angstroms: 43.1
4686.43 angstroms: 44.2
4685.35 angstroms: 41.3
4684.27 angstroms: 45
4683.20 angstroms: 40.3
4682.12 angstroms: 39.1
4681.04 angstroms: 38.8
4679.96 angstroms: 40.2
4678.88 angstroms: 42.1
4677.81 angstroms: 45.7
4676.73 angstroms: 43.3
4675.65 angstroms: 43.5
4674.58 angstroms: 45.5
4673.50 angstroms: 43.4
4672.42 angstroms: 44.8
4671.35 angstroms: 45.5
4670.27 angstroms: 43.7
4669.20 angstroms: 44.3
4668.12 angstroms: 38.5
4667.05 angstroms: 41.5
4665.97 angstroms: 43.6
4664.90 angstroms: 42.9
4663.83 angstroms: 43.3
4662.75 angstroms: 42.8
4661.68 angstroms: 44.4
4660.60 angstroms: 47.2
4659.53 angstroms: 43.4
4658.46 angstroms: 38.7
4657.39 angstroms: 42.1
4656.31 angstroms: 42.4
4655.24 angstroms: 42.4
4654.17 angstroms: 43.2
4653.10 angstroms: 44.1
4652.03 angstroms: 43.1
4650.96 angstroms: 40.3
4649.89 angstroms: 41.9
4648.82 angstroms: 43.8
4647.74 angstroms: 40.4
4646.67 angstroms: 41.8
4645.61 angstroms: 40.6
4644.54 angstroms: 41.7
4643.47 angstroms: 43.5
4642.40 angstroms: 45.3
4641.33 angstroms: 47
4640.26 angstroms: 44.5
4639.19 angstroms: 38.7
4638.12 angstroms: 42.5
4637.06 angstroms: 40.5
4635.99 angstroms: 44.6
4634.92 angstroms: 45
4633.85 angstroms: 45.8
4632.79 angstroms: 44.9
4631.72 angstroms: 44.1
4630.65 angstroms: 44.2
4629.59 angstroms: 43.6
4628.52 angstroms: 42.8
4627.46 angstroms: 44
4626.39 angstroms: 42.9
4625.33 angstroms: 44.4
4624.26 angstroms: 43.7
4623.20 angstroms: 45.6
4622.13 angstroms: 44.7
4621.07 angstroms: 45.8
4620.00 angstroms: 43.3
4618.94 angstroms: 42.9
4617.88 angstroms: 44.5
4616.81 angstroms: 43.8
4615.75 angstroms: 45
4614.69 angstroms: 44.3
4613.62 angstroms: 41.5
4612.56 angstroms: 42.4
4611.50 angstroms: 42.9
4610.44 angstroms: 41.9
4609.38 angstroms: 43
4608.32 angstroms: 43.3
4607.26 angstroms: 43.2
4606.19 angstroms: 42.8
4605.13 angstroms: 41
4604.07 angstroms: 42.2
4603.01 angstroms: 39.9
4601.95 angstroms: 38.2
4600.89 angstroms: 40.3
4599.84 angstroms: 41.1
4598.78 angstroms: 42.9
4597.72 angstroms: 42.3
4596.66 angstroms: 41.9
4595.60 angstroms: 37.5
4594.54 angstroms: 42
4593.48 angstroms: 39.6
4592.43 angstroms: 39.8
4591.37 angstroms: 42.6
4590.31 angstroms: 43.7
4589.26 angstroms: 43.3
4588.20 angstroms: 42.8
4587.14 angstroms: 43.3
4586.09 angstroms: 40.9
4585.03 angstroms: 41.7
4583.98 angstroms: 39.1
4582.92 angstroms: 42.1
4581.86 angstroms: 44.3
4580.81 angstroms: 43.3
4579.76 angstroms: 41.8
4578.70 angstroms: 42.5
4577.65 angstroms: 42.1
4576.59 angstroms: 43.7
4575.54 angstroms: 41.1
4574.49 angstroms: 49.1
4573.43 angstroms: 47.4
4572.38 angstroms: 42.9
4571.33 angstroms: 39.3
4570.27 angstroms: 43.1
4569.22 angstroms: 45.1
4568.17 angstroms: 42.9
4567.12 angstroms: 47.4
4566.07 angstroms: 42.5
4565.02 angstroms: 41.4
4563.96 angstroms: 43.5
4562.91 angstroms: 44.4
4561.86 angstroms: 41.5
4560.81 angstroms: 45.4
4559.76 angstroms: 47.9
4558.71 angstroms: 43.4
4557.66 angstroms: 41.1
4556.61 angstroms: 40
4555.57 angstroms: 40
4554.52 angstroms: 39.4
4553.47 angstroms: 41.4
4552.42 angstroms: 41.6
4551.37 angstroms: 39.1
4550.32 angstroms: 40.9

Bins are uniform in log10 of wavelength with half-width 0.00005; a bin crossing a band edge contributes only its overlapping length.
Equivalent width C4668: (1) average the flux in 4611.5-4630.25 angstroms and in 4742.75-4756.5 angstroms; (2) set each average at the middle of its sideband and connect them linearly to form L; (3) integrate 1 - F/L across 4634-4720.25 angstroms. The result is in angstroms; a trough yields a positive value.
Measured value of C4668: 2.0 angstroms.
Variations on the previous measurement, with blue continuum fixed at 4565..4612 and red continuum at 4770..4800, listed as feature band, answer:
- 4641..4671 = 0.06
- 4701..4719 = 0.65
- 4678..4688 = 0.32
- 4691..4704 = 0.14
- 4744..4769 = 0.70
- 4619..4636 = -0.66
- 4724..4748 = 0.02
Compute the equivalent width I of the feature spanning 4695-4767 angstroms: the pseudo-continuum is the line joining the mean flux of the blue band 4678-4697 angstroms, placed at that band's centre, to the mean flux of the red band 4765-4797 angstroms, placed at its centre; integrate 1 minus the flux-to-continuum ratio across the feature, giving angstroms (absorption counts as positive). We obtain 0.8 angstroms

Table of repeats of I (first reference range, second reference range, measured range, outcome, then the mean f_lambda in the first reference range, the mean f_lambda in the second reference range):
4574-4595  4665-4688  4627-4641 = -0.30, 42.4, 42.7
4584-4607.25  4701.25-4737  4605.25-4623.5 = -0.85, 41.4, 42.5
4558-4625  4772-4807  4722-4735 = 0.18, 42.8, 44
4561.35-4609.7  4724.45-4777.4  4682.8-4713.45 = 0.02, 42.4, 43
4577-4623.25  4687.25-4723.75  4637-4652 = 0.05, 42.3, 42.9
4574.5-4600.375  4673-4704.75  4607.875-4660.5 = -1.06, 42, 42.8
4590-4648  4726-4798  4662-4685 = 0.09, 42.8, 43.1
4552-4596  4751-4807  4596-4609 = 0.34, 42.6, 43.2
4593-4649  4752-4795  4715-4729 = -0.11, 42.8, 42.9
